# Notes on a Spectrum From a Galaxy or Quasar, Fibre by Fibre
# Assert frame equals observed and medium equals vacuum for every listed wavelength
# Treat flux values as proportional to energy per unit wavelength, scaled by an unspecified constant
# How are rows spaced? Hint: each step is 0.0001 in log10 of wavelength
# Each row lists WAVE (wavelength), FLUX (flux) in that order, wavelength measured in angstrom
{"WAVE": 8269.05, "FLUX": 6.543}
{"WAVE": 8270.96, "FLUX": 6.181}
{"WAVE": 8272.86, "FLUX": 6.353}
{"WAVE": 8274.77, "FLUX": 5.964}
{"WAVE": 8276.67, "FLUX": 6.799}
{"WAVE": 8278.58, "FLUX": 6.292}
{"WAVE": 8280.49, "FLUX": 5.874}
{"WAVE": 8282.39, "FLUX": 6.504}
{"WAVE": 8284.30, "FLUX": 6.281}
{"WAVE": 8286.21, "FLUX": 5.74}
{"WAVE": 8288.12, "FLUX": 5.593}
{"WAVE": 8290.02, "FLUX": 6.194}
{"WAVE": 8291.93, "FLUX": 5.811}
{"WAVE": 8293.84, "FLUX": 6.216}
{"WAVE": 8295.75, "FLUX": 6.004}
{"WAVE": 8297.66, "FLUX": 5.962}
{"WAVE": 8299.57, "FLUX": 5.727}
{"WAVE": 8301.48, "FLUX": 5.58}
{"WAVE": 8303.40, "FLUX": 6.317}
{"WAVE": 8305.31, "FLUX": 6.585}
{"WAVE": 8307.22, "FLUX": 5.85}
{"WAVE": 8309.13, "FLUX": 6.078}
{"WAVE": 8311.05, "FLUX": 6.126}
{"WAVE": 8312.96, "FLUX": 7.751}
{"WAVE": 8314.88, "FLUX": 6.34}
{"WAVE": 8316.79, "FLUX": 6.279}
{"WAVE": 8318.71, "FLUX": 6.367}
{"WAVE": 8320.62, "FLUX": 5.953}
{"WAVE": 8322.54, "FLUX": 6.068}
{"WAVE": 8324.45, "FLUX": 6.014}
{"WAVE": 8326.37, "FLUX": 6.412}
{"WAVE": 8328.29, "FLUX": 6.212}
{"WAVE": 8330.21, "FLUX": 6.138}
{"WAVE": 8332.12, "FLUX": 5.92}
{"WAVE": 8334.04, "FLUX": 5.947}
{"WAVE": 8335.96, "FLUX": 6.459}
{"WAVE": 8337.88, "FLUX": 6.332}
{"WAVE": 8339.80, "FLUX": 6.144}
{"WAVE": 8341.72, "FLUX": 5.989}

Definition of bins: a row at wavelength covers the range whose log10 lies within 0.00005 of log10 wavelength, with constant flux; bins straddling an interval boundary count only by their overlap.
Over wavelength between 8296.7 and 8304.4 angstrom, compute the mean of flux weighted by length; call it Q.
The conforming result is 5.9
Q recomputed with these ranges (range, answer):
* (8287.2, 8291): 5.91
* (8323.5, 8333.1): 6.14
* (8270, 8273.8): 6.27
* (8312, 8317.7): 6.8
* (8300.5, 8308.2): 6.08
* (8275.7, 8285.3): 6.35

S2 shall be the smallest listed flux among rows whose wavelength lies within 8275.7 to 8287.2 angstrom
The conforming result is 5.74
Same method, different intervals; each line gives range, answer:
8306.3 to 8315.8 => 5.85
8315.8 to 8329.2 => 5.953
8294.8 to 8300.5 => 5.727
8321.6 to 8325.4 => 6.014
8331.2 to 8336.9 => 5.92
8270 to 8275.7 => 5.964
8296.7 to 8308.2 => 5.58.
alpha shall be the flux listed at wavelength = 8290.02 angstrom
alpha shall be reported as 6.194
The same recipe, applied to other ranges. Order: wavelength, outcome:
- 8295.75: 6.004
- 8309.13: 6.078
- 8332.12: 5.92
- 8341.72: 5.989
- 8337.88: 6.332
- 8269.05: 6.543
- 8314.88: 6.34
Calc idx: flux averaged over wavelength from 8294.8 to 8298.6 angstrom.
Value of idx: 5.98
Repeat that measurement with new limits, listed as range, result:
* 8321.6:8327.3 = 6.17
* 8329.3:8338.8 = 6.16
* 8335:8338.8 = 6.39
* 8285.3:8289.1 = 5.68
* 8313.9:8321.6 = 6.23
